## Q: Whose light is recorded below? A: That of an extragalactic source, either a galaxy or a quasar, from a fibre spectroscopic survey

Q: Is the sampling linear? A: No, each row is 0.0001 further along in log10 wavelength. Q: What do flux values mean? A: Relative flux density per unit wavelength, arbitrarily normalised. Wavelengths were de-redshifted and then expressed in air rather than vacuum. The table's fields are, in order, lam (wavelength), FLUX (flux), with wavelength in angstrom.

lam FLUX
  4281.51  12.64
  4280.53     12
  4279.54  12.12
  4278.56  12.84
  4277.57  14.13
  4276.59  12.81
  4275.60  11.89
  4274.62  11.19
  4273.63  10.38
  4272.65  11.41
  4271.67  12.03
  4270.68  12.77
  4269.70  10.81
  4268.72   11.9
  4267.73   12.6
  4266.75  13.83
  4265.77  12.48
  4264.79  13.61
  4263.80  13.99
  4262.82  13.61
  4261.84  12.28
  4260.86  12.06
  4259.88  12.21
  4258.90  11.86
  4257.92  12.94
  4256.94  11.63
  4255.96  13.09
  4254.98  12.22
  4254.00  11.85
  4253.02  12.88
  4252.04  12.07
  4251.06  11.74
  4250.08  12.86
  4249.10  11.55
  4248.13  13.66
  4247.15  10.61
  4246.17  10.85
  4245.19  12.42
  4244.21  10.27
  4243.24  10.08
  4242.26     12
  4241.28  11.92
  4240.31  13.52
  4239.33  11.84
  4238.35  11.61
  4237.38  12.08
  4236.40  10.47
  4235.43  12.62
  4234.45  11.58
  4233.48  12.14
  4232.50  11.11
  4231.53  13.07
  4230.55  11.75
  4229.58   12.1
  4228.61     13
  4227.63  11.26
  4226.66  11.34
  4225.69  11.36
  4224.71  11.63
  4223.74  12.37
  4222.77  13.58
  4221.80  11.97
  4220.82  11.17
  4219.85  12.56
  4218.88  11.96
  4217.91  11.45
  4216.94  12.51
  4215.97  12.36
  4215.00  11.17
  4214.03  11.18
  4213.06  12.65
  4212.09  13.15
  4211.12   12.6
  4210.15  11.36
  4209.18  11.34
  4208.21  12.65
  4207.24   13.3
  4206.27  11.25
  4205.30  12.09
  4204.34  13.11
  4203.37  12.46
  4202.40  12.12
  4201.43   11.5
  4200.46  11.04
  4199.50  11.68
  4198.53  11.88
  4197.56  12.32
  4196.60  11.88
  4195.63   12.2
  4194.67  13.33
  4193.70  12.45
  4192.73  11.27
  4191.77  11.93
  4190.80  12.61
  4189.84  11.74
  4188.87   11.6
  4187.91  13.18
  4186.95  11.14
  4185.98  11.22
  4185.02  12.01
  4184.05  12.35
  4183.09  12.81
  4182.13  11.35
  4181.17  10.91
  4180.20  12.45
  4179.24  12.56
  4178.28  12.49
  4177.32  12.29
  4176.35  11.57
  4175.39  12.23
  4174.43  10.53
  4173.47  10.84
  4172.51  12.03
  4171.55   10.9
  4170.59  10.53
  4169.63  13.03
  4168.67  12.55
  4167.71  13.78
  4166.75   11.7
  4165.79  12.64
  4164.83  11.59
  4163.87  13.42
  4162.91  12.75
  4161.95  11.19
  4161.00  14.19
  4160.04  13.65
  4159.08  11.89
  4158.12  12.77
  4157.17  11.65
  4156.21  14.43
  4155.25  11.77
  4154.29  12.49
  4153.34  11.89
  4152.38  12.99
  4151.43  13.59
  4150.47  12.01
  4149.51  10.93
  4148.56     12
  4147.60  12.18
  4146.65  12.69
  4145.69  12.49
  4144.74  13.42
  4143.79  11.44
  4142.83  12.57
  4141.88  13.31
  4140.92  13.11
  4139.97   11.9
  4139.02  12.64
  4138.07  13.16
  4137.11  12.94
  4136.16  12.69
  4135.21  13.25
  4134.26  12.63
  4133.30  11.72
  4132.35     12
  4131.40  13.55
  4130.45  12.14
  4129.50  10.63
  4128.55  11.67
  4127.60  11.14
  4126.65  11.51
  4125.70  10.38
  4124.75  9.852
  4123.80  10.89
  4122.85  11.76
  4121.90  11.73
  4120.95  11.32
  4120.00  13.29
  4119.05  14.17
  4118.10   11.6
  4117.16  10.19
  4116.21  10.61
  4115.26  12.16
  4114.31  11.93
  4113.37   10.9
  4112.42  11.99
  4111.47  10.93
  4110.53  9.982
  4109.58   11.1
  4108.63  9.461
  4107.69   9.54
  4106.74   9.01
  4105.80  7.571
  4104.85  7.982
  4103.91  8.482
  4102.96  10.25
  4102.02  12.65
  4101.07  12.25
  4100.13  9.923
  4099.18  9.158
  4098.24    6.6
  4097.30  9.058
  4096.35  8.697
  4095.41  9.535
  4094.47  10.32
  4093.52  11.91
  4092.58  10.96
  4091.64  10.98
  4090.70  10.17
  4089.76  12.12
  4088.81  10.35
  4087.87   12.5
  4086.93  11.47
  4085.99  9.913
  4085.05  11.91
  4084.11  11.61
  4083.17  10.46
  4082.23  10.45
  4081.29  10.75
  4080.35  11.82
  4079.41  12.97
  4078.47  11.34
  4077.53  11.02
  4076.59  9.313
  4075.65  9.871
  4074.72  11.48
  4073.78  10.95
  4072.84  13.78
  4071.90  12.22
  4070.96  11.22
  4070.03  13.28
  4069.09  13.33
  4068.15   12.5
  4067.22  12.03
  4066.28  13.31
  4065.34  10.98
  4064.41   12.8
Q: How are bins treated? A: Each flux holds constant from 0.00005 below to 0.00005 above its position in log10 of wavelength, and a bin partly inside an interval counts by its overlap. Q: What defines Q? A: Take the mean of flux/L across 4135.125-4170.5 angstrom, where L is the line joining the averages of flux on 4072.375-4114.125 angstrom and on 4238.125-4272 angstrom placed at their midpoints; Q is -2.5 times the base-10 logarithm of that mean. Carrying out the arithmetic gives -0.13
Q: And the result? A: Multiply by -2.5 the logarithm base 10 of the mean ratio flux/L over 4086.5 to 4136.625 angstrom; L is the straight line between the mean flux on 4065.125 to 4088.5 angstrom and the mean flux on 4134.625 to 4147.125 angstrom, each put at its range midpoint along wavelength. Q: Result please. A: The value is 0.12 mag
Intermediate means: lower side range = 11.6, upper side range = 12.7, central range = 10.9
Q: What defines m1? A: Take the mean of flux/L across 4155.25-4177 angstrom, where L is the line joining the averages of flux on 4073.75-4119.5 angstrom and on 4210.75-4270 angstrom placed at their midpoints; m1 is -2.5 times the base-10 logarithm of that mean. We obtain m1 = -0.08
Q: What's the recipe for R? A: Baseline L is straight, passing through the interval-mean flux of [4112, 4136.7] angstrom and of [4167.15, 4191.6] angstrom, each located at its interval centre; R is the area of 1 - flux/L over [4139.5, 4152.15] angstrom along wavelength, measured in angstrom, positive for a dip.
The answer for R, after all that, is -0.7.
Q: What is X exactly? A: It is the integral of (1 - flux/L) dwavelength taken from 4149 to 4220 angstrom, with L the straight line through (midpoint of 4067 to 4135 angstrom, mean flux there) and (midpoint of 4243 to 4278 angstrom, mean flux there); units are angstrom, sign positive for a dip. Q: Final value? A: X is -3.06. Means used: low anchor 11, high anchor 12.2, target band 12.1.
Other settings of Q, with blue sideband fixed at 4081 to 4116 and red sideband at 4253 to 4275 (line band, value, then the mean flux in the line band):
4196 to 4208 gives -0.042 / 12.1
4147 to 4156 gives -0.117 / 12.3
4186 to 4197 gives -0.055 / 12.1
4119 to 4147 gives -0.129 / 12.2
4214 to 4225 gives -0.021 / 12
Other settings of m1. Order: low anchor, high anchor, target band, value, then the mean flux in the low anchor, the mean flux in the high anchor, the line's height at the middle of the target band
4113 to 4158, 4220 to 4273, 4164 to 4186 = 0.014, 12.1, 12.1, 12.1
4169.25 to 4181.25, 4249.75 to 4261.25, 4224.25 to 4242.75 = 0.019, 11.7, 12.3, 12.1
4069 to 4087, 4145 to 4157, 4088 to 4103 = 0.129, 11.4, 12.4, 11.7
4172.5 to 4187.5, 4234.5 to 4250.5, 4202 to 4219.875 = -0.035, 11.8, 11.8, 11.8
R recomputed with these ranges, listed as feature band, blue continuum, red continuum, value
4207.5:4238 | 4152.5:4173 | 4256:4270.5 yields 1.3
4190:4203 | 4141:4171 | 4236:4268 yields 0.4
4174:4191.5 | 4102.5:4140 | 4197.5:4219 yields -0.2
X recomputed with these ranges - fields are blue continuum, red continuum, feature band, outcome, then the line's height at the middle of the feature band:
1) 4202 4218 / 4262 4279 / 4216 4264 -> 1.10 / 12.3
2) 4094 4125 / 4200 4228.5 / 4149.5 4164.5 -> -1.98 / 11.2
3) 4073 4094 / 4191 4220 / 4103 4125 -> 1.29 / 11.4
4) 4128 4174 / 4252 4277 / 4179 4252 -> 2.26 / 12.4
